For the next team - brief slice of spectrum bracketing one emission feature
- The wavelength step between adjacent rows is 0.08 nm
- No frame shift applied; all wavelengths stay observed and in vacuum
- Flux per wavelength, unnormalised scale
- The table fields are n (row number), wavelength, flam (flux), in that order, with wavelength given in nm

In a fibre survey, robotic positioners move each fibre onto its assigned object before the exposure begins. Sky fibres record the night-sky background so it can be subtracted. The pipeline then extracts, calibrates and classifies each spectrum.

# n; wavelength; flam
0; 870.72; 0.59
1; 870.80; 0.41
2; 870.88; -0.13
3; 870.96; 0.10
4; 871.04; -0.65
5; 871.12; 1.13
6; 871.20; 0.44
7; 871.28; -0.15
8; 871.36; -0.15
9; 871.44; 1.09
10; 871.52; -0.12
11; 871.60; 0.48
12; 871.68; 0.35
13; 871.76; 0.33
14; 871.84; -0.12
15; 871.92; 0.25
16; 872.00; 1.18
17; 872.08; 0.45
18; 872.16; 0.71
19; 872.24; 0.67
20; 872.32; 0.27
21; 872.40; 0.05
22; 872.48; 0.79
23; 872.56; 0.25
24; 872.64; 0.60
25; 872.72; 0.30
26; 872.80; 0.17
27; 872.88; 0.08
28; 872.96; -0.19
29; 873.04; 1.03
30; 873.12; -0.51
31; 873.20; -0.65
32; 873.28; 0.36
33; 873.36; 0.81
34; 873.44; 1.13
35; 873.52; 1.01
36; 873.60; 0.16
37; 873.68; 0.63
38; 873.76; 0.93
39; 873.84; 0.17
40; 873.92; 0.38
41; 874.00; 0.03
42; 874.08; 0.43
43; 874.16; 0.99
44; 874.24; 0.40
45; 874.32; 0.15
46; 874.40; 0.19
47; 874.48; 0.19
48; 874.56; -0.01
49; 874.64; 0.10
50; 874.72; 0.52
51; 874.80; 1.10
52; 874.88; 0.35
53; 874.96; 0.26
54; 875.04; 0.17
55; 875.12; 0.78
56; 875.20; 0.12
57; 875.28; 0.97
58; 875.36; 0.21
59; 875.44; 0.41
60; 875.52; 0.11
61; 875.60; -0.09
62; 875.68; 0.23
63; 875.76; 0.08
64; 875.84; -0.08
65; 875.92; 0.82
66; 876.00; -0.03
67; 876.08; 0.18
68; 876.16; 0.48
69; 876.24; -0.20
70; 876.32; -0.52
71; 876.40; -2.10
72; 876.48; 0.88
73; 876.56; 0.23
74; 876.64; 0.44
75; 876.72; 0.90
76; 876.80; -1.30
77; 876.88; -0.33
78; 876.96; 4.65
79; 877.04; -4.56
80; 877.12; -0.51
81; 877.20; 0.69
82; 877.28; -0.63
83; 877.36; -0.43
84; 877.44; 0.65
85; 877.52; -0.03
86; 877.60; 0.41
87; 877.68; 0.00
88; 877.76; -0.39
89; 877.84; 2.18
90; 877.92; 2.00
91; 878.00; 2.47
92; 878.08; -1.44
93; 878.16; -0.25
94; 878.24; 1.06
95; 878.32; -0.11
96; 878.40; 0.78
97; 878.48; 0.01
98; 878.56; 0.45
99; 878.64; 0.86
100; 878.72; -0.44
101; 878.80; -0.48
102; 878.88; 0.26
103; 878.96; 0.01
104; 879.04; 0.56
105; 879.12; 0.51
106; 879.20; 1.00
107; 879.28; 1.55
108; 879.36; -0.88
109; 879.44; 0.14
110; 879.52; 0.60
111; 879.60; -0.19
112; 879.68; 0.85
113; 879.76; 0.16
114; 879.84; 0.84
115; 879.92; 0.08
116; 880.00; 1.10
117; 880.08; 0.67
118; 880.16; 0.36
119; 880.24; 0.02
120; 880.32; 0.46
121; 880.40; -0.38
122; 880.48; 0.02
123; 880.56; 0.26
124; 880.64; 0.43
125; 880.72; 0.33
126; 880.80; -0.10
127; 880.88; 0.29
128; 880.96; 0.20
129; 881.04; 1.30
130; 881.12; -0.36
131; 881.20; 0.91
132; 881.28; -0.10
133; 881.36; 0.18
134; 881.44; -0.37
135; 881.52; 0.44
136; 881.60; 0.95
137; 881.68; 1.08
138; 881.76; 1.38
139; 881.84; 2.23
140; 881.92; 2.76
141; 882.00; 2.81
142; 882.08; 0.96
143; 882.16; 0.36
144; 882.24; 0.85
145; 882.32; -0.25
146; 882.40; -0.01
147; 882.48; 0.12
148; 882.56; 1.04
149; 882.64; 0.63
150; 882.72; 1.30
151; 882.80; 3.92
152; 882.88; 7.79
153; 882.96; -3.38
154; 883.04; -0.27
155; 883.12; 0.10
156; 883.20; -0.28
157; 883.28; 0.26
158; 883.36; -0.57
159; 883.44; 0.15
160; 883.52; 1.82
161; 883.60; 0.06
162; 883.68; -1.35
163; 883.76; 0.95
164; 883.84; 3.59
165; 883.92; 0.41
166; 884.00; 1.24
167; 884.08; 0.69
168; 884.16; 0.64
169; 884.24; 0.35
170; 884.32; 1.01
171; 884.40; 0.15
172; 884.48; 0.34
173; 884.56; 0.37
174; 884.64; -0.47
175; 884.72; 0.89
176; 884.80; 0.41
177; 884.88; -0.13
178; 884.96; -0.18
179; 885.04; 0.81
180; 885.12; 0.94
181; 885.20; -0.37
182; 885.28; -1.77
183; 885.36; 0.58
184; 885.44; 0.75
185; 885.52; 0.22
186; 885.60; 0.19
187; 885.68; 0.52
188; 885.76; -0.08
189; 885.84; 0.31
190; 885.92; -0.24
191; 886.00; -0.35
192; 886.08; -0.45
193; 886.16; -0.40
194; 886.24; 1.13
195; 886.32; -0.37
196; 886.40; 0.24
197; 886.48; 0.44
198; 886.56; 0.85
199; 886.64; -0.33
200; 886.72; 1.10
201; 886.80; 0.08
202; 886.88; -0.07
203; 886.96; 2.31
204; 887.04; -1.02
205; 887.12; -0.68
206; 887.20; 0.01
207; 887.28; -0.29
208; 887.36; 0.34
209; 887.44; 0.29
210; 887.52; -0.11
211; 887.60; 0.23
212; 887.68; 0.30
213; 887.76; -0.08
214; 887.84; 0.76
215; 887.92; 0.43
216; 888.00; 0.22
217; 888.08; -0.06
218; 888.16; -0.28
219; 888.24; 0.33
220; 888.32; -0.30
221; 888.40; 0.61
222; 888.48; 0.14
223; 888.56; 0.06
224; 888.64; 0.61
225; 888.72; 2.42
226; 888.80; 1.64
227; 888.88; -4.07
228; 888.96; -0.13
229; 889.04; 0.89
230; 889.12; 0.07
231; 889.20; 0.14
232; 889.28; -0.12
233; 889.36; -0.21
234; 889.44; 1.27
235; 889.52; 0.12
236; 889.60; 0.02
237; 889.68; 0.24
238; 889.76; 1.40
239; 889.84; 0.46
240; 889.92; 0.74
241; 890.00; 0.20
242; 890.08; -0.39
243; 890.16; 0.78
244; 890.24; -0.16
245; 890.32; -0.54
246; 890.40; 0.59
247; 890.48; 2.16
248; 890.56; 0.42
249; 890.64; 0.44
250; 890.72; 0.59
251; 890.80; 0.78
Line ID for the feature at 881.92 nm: Hbeta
